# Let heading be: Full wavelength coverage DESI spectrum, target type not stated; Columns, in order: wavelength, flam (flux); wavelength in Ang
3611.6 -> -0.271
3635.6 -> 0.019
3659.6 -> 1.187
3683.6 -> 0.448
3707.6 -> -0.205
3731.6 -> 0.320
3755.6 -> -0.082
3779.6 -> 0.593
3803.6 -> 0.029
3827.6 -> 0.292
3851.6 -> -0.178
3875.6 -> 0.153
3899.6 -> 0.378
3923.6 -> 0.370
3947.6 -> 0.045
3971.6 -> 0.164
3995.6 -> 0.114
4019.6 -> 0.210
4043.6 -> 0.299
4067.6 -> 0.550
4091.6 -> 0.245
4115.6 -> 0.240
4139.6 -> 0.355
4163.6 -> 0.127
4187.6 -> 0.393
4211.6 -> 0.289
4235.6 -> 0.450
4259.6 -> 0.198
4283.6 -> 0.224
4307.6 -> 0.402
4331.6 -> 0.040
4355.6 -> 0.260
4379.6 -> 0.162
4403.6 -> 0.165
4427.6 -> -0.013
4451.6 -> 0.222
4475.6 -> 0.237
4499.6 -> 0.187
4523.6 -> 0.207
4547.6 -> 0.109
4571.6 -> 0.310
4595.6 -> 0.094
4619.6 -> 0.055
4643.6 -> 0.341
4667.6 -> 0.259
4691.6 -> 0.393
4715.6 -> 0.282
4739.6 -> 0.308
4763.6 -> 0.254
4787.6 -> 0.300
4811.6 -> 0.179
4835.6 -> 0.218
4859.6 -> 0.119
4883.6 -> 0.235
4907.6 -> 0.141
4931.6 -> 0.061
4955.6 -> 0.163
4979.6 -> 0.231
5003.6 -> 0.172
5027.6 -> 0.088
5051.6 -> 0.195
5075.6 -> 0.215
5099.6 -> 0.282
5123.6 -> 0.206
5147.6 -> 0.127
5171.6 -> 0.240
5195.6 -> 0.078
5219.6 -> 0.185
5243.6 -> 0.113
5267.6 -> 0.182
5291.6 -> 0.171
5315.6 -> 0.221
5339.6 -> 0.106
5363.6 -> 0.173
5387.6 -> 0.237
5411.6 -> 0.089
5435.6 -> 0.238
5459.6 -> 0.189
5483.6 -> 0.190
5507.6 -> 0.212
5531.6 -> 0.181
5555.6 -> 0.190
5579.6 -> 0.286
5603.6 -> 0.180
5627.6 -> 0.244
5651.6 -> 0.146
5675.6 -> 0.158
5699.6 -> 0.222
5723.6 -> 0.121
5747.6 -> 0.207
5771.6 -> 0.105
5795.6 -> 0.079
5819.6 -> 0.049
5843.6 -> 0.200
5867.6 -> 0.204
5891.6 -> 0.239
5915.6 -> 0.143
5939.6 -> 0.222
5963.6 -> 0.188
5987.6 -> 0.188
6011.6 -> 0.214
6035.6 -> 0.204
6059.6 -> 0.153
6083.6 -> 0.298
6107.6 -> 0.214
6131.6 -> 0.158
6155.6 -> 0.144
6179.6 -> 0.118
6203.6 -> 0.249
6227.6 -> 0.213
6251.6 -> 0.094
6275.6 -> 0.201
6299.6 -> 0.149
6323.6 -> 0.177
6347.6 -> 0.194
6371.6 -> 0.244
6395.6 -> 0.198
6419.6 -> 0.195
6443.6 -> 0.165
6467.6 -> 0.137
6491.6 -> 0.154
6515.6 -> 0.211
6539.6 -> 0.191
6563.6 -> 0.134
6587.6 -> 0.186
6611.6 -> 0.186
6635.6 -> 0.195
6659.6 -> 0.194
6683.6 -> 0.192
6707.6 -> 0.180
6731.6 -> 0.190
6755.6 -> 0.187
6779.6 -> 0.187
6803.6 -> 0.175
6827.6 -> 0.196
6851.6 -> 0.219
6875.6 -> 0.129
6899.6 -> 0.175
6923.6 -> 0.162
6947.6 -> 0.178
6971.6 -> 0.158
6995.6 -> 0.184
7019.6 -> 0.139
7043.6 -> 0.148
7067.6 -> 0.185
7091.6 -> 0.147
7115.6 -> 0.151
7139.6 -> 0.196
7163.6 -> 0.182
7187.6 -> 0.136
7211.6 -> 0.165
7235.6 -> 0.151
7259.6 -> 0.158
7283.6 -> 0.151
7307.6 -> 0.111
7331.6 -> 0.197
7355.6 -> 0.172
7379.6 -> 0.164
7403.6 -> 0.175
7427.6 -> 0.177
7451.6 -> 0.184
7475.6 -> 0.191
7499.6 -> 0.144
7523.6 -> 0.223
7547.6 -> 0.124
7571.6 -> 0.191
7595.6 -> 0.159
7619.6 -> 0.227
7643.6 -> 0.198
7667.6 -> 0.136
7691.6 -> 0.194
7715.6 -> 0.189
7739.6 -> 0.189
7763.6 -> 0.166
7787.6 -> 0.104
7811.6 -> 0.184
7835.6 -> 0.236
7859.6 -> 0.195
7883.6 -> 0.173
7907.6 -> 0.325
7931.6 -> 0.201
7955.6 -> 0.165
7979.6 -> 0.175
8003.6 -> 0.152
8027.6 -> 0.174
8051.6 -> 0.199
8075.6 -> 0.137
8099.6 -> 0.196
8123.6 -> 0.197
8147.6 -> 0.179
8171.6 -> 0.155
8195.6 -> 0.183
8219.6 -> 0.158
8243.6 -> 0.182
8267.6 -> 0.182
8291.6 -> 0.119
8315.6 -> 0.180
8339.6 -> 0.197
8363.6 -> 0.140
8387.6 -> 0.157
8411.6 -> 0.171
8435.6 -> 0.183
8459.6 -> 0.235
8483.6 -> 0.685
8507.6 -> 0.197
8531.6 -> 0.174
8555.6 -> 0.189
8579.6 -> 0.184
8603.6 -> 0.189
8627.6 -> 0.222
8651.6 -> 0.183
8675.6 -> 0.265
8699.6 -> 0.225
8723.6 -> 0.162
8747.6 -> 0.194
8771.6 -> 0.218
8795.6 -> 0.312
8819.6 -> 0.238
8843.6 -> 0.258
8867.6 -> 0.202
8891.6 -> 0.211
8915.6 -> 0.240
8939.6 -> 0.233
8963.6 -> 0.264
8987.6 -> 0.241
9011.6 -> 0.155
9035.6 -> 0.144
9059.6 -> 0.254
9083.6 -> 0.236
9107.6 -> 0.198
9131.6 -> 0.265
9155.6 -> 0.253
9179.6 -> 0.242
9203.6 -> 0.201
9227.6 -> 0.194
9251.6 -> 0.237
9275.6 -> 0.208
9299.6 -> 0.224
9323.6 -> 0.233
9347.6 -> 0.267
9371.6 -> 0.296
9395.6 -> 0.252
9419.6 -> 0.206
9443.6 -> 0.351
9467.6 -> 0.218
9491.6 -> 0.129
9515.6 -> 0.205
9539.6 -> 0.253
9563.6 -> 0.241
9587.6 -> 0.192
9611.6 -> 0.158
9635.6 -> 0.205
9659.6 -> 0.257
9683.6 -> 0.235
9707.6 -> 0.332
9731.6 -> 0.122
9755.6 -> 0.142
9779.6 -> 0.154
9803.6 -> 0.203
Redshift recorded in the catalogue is 1.27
